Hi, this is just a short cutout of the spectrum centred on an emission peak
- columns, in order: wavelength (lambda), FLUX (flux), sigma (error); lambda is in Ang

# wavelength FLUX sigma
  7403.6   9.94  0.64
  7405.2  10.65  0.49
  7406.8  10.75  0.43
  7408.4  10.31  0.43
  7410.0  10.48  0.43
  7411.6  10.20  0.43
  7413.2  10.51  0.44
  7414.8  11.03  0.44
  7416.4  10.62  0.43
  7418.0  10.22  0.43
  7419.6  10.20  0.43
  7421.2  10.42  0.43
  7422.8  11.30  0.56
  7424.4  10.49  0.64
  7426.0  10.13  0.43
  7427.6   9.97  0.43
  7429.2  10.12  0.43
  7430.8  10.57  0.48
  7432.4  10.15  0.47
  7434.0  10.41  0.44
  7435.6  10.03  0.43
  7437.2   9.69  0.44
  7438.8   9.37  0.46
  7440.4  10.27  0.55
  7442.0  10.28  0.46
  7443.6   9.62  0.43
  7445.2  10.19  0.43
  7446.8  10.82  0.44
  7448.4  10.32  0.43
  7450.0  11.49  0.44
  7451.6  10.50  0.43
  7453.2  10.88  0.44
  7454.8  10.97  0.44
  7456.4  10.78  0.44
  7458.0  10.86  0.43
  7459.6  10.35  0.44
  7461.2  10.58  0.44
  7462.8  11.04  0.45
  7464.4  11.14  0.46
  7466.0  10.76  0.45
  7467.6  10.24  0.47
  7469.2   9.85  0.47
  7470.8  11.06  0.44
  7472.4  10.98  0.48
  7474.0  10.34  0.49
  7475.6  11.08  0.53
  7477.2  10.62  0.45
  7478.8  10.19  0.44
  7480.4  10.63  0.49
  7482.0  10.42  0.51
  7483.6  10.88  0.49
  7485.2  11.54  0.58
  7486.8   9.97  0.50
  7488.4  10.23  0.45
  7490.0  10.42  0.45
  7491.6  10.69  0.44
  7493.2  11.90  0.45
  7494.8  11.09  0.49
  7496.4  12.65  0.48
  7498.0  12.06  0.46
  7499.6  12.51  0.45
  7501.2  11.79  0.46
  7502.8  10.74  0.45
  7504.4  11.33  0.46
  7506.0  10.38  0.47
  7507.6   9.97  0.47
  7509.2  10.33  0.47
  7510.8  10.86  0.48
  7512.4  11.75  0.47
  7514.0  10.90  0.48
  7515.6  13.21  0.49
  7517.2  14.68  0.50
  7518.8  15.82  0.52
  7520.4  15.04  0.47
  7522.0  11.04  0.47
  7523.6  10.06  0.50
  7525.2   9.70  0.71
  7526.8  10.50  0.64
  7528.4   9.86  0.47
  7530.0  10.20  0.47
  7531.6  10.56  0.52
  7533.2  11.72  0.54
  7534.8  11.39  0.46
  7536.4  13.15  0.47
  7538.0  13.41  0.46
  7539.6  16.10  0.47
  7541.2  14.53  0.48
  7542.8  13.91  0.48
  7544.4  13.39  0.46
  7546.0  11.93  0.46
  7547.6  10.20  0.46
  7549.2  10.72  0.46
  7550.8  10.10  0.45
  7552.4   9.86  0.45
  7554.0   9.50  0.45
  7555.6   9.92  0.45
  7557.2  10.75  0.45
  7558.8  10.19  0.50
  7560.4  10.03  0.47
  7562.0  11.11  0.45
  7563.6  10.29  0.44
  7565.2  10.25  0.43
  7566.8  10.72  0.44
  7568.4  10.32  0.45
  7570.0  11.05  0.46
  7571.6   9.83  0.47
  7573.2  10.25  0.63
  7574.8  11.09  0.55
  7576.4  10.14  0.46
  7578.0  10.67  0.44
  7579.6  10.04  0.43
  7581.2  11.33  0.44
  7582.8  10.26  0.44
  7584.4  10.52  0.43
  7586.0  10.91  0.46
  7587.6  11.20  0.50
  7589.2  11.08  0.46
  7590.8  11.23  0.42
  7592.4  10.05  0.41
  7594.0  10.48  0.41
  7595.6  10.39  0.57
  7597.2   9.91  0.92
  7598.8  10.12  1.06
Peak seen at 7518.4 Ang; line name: H-alpha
